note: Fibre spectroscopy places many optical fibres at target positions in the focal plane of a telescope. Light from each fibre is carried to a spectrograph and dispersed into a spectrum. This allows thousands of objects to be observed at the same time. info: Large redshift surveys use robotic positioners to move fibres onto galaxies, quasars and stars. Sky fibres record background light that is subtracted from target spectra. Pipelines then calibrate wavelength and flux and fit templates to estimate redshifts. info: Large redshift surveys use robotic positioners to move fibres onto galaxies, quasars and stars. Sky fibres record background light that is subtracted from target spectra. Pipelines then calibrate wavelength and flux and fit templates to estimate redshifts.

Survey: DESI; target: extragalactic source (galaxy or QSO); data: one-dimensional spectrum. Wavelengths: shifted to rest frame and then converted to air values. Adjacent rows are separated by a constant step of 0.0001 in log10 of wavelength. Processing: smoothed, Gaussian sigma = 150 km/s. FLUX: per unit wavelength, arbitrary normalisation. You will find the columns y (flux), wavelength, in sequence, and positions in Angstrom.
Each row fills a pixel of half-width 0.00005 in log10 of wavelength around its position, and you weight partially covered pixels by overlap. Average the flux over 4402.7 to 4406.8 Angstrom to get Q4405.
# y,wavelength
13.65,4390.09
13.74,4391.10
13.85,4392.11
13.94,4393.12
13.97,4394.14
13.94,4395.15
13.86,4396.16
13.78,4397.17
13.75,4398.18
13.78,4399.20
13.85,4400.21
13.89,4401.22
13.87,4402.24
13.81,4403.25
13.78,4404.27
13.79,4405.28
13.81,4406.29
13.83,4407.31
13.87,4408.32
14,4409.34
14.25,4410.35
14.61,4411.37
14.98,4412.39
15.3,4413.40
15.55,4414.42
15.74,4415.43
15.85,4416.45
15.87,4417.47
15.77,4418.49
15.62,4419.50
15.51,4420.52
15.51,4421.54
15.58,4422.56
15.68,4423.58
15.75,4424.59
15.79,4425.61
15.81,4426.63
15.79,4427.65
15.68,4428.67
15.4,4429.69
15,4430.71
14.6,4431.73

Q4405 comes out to 13.8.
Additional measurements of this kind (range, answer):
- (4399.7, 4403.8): 13.8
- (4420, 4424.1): 15.6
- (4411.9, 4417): 15.5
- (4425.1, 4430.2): 15.7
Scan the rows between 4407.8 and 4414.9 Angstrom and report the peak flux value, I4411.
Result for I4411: 15.55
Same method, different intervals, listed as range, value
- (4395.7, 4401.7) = 13.89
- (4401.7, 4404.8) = 13.87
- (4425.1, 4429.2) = 15.81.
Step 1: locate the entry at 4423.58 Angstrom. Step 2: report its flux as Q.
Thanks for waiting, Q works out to 15.68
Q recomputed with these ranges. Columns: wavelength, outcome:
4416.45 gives 15.85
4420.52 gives 15.51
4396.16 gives 13.86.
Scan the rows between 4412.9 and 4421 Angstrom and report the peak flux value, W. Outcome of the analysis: 15.87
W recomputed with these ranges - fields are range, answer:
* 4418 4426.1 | 15.79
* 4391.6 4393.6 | 13.94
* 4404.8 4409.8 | 14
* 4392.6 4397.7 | 13.97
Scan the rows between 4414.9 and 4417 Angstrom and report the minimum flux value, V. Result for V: 15.74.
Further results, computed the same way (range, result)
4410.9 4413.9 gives 14.61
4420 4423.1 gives 15.51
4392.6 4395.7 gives 13.94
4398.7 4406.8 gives 13.78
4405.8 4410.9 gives 13.81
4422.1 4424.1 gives 15.58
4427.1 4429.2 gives 15.68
